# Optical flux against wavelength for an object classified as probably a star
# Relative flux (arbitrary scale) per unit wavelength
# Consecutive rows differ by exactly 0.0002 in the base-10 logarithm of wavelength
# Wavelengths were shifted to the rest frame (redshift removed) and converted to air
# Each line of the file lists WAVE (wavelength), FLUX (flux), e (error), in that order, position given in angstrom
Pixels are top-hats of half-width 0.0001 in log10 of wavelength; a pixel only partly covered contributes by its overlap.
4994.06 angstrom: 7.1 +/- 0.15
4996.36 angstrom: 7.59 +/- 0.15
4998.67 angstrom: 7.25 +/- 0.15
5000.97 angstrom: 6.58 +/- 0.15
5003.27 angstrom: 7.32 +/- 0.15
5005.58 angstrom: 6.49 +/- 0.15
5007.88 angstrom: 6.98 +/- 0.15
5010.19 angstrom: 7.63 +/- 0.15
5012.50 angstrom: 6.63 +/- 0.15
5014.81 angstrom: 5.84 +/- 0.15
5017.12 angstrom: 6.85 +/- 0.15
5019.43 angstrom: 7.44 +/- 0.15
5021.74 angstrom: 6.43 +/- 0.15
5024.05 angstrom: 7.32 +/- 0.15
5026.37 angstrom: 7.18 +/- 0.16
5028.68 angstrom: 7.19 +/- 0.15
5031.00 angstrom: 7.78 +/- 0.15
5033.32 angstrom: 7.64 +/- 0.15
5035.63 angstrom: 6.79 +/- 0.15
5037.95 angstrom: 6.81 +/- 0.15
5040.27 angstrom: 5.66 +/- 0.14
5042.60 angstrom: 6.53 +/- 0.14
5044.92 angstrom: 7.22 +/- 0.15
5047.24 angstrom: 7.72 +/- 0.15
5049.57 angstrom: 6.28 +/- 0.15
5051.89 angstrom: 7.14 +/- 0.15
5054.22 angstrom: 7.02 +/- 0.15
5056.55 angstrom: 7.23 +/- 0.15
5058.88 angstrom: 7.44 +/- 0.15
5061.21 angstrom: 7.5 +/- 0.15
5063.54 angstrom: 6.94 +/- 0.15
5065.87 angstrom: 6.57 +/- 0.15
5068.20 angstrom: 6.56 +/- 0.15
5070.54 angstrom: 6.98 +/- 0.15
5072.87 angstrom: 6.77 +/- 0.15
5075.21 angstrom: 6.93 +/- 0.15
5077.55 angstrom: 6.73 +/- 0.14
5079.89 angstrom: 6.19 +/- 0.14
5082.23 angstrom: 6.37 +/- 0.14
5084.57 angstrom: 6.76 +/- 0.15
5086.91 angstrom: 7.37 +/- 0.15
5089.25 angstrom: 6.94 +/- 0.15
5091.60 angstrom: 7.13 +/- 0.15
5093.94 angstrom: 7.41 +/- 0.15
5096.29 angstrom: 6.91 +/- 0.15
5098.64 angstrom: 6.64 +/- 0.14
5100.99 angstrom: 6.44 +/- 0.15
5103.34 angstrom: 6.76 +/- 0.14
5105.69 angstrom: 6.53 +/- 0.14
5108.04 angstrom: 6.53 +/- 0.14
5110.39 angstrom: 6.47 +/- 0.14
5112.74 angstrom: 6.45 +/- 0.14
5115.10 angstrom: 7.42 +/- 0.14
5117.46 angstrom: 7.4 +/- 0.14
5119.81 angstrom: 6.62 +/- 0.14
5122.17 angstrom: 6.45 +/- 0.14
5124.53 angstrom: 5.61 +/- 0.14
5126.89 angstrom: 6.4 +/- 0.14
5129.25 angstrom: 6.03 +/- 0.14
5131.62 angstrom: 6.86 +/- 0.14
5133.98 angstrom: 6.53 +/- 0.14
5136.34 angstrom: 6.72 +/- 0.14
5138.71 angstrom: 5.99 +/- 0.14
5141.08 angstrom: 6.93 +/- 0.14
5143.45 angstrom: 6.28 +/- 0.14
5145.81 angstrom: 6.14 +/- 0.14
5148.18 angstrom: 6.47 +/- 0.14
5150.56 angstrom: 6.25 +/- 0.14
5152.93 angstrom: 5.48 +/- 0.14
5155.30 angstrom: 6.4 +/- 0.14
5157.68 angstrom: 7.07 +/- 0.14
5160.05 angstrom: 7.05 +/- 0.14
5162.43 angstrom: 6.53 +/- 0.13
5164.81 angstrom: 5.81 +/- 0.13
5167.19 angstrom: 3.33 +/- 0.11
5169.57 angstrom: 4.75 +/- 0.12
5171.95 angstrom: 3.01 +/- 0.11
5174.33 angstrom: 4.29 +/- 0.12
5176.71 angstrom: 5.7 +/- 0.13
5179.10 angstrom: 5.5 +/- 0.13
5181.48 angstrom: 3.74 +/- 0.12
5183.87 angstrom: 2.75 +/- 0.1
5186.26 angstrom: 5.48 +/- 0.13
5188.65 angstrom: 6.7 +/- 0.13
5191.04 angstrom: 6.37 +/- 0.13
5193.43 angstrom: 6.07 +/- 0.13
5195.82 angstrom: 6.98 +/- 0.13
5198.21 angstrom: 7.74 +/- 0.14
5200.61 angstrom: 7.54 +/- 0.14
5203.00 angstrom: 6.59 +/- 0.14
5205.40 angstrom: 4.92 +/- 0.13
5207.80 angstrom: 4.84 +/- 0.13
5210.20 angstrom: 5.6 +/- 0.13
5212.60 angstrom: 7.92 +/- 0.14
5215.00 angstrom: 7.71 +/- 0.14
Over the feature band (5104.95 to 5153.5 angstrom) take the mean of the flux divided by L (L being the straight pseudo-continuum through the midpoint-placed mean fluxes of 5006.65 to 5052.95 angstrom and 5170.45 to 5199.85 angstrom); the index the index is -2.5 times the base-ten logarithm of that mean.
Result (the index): -0.090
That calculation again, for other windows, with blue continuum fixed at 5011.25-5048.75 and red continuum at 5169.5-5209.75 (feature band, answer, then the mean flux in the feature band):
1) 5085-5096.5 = -0.122 mag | 7.15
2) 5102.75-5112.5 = -0.055 mag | 6.56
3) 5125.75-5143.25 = -0.085 mag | 6.48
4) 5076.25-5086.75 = -0.022 mag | 6.6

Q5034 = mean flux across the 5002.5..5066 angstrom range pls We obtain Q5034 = 6.99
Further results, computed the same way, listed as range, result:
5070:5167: 6.57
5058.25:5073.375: 6.96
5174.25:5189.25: 4.85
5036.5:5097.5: 6.89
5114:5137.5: 6.6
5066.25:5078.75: 6.78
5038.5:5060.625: 6.93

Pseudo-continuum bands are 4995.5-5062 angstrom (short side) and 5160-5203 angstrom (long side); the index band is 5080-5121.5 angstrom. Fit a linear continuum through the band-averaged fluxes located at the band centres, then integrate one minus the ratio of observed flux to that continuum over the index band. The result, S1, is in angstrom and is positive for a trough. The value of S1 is -3.4 angstrom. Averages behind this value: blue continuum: 7.01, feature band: 6.81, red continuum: 5.51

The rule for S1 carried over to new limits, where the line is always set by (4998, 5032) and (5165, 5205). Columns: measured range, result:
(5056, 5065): -0.9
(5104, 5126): -2.0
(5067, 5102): -2.6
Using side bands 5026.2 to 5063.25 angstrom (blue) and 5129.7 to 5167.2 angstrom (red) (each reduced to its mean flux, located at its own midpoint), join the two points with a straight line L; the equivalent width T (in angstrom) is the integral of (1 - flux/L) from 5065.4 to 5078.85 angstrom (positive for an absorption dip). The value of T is 0.2 angstrom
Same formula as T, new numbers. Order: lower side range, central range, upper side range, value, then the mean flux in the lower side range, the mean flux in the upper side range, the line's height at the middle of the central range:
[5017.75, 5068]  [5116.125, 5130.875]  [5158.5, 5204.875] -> -0.60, 7.03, 5.58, 6.19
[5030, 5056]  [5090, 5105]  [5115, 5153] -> -0.49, 6.96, 6.45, 6.65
